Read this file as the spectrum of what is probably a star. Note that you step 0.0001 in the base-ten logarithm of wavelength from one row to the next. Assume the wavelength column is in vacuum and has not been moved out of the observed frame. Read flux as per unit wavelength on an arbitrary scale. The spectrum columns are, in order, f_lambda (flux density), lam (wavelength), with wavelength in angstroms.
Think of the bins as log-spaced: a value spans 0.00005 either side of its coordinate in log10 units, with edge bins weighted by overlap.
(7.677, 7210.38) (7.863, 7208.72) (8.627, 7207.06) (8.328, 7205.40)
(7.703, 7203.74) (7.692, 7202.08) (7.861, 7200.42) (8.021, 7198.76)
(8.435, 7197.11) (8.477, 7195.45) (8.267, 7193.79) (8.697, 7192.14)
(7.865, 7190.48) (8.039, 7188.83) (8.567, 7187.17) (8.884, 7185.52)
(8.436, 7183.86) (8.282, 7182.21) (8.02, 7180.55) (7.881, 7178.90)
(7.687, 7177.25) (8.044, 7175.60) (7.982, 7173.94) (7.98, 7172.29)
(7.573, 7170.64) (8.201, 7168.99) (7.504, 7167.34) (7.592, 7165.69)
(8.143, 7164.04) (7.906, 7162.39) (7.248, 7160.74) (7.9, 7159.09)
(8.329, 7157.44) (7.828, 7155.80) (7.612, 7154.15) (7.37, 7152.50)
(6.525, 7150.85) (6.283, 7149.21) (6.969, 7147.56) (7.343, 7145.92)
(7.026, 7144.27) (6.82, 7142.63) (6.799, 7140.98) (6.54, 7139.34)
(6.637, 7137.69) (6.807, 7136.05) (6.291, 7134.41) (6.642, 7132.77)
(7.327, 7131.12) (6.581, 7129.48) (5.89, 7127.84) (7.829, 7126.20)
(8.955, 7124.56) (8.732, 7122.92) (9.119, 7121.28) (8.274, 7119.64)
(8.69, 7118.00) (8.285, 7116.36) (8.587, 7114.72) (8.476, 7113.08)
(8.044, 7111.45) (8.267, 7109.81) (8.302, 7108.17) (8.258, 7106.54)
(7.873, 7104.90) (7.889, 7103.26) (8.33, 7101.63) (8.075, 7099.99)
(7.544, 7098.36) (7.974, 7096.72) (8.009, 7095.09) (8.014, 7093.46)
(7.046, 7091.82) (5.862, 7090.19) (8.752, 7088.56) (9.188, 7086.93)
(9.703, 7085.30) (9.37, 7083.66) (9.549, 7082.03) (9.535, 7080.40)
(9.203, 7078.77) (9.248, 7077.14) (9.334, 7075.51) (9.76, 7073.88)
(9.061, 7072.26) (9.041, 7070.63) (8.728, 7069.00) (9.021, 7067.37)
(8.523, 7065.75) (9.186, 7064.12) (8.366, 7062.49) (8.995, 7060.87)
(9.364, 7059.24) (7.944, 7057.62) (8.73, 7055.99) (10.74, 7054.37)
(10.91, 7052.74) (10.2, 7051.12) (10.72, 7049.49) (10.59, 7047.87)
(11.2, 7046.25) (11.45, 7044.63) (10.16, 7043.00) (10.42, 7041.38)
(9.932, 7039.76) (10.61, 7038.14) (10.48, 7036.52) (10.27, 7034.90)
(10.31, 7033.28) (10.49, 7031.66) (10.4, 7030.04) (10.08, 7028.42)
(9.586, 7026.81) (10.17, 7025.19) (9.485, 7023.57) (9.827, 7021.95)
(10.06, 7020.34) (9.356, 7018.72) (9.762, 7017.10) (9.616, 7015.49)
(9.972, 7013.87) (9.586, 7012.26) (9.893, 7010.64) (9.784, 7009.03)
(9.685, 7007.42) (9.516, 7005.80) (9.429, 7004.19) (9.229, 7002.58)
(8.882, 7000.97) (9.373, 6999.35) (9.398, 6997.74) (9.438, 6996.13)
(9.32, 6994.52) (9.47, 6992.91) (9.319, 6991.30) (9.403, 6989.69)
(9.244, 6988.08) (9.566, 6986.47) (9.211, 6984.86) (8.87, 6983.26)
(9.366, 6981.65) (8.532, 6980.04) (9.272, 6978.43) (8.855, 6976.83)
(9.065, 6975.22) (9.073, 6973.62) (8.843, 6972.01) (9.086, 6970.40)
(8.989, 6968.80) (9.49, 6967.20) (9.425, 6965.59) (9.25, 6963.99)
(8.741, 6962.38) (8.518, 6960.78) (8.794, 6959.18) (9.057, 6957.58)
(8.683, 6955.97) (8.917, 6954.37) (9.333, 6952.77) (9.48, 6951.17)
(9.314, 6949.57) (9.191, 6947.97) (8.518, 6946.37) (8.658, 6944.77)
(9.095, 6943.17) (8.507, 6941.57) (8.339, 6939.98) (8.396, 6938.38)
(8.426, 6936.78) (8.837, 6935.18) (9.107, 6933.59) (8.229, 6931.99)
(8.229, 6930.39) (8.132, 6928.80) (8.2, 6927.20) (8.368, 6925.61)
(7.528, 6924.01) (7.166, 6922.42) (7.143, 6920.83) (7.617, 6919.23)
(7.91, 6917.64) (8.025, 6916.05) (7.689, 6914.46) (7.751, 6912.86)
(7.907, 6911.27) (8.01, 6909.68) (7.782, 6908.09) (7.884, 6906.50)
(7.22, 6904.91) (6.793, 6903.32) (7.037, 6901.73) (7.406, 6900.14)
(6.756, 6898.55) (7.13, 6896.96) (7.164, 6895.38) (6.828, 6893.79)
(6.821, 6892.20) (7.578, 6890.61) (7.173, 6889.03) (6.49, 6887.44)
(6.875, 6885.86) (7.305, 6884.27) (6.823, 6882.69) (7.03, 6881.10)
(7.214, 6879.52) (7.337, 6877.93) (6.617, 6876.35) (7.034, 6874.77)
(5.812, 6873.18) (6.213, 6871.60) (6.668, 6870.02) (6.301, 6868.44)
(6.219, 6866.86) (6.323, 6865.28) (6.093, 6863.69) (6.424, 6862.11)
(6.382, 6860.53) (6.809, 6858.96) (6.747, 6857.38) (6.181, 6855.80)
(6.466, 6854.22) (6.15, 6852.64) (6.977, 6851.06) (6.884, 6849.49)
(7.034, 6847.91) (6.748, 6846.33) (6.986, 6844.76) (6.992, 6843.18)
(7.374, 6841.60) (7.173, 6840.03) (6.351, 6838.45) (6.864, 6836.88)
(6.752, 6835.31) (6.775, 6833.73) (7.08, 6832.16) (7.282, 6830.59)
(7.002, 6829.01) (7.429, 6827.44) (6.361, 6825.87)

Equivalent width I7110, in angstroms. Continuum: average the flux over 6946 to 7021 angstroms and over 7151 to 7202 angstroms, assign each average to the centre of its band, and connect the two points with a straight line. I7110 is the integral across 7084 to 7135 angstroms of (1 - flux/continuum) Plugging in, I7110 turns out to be 2.8 angstroms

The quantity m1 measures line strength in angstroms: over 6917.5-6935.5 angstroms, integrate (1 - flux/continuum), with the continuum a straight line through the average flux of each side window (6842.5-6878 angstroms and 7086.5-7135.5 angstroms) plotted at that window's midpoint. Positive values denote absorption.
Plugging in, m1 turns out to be -2.9 angstroms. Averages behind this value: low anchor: 6.57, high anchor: 7.89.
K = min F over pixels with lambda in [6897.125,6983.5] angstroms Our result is 6.756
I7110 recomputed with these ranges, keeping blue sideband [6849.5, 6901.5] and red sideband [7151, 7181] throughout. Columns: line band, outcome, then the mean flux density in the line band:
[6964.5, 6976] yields -3.3 angstroms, 9.14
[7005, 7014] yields -3.1 angstroms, 9.72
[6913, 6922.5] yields -1.0 angstroms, 7.63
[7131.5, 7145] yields 1.7 angstroms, 6.71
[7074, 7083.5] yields -2.5 angstroms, 9.4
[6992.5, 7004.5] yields -3.6 angstroms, 9.31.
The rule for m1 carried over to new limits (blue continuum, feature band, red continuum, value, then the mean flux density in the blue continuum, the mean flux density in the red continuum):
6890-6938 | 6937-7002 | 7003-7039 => -1.6 angstroms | 7.7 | 9.92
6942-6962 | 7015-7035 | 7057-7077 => -2.2 angstroms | 8.95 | 8.97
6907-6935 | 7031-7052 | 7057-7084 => -4.0 angstroms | 7.95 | 9.08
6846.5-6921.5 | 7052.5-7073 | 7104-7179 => -4.5 angstroms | 6.98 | 7.63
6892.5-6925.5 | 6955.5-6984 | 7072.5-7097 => -4.0 angstroms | 7.45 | 8.73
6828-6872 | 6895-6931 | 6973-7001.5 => 1.1 angstroms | 6.7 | 9.21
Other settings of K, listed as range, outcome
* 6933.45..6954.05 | 8.339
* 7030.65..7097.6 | 5.862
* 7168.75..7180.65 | 7.573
